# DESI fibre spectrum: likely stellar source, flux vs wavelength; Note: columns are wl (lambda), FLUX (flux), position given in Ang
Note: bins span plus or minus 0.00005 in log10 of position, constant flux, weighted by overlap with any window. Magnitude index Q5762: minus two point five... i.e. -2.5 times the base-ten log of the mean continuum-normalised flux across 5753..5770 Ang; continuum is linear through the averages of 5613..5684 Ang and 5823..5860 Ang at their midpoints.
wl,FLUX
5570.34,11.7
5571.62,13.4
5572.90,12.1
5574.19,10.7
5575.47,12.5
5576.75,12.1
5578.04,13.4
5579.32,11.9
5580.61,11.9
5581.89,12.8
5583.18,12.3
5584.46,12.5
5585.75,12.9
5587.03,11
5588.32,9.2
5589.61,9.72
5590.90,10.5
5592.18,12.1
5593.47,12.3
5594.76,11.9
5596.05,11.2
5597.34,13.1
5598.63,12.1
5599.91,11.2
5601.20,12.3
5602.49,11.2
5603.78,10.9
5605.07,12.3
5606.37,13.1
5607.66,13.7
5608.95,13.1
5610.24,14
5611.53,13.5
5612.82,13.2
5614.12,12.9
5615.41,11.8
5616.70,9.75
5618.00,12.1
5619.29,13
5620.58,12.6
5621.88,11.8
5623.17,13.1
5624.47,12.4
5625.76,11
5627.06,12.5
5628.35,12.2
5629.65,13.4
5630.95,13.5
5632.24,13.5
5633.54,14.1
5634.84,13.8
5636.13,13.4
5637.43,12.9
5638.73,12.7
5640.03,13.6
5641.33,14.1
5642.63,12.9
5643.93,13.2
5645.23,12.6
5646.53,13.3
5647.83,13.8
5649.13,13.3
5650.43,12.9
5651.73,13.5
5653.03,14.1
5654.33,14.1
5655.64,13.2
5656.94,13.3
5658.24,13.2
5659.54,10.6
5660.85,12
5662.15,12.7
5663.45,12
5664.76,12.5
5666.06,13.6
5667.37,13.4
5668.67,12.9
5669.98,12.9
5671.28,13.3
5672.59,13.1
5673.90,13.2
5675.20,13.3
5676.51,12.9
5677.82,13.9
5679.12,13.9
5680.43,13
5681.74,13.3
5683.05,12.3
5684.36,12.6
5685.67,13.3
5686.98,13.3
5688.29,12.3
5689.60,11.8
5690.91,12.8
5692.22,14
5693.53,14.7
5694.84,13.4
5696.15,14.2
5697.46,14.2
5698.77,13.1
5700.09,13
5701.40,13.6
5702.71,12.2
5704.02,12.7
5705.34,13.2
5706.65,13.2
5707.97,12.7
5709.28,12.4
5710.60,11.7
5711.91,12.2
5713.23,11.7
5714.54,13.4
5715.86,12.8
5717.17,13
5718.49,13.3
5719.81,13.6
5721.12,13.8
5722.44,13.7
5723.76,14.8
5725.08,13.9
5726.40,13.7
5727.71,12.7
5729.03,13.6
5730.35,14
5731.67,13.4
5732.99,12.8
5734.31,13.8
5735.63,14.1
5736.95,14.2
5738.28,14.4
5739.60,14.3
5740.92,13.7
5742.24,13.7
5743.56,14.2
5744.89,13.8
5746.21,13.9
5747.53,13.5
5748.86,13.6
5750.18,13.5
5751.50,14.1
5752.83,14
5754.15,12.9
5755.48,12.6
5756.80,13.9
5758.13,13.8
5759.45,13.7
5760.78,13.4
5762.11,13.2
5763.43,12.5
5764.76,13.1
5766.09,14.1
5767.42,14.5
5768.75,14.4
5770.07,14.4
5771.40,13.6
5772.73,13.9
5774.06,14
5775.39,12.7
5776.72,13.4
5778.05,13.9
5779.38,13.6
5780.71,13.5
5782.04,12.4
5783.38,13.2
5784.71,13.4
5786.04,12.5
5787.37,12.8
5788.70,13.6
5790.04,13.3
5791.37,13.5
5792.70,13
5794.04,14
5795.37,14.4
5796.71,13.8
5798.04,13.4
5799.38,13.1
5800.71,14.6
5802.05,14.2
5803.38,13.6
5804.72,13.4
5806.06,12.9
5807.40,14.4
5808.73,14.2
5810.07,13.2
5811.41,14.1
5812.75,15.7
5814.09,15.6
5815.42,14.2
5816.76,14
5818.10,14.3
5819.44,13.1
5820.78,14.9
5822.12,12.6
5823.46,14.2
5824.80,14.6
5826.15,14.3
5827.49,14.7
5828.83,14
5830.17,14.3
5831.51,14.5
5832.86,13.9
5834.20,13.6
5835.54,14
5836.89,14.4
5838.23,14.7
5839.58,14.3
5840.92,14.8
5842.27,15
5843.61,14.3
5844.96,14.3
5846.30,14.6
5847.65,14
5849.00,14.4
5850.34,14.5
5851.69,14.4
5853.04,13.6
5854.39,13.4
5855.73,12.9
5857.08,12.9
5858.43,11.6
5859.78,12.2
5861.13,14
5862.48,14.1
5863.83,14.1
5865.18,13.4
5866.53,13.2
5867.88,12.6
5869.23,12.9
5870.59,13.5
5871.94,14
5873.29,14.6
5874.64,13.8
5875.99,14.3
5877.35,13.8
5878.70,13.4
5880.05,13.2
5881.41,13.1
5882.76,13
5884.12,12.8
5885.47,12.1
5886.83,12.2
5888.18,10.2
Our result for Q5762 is 0.00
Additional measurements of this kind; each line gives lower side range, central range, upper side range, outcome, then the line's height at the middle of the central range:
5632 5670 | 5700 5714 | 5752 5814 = 0.06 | 13.3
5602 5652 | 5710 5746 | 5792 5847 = 0.00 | 13.5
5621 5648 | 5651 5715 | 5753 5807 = 0.01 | 13.2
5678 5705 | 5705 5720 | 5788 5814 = 0.05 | 13.3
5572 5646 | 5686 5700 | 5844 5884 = -0.05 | 12.8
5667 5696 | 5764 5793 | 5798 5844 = 0.03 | 13.9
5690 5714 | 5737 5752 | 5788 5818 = -0.04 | 13.4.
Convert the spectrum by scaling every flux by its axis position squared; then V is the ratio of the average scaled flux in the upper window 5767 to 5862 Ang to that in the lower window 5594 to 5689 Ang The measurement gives 1.1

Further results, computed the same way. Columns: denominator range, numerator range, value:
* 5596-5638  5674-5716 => 1.06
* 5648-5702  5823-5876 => 1.12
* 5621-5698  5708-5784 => 1.06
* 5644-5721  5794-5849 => 1.14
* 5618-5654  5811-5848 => 1.17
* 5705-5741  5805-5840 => 1.10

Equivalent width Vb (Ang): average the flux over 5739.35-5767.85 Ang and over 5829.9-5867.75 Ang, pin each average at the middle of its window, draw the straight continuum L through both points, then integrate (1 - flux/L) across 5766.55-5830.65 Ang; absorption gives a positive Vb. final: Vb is -0.4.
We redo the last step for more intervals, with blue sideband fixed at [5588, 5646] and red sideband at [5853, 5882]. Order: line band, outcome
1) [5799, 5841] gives -2.9 Ang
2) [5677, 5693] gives -0.4 Ang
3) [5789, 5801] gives -0.5 Ang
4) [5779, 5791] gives -0.1 Ang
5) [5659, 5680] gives -0.4 Ang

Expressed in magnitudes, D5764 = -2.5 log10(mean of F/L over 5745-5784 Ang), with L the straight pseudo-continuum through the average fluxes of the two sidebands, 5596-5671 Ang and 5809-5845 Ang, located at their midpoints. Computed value 0.02 mag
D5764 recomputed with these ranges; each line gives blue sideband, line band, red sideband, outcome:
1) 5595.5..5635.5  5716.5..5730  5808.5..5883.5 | -0.036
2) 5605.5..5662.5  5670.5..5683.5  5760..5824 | -0.007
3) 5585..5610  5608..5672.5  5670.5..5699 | -0.034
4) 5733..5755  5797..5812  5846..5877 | -0.003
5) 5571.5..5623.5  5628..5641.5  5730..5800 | -0.079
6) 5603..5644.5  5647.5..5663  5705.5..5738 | -0.006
